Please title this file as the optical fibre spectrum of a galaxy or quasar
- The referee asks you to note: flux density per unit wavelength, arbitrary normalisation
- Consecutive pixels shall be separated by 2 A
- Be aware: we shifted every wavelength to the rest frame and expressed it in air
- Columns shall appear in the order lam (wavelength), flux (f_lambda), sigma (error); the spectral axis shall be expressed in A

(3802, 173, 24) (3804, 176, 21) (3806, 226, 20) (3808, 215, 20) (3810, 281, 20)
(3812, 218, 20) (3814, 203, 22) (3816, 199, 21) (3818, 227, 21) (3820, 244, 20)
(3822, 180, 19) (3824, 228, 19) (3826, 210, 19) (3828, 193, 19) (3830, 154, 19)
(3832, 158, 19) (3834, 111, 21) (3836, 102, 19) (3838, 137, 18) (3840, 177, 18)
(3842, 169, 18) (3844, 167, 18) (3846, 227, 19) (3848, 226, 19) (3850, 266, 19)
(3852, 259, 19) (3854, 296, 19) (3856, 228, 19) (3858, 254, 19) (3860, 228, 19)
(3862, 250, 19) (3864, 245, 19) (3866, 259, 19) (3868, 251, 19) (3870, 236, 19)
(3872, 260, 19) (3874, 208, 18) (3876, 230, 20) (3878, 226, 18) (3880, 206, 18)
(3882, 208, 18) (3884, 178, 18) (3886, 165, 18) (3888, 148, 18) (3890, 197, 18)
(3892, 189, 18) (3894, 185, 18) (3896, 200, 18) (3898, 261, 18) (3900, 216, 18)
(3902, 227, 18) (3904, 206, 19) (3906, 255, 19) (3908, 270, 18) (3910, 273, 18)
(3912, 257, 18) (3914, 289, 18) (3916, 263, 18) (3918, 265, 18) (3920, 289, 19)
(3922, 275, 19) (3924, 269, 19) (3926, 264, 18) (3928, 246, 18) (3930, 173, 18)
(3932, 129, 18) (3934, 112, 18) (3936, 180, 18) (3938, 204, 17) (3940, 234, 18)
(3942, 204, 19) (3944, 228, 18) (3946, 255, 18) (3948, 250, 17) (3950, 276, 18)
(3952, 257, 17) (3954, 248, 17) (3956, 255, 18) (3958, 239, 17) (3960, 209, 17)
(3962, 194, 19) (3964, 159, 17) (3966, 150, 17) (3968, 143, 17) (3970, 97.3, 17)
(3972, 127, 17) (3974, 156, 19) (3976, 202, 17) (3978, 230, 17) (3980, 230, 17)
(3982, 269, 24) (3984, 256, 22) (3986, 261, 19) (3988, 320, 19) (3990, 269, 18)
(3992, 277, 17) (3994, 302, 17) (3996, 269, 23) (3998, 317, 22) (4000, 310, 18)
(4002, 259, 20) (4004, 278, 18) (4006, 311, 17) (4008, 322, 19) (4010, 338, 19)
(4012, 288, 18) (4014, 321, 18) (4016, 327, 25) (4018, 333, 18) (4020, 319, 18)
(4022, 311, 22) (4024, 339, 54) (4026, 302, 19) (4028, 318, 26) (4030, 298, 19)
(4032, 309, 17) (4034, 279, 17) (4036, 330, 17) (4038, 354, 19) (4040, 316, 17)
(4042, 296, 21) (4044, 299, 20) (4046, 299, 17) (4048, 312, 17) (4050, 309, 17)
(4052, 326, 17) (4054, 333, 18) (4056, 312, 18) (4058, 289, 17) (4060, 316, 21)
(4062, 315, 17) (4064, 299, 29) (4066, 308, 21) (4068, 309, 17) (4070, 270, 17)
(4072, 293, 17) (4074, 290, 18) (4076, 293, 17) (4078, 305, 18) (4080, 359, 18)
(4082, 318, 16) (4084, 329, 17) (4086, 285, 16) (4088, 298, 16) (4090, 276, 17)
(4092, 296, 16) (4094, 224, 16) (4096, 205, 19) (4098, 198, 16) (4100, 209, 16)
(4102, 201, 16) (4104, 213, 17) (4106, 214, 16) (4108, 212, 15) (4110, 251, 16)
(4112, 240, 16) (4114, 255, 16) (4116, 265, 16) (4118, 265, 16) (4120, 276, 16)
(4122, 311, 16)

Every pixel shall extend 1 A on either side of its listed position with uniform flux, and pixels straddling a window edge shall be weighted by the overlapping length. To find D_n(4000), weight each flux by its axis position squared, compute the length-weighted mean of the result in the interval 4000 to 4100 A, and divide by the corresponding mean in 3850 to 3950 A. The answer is 1.42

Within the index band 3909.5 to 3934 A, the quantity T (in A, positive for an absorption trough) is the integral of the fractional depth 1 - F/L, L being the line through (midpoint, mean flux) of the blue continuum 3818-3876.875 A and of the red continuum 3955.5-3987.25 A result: -4.7 A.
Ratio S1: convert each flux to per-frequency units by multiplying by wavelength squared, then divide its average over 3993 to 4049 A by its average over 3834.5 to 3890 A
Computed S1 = 1.57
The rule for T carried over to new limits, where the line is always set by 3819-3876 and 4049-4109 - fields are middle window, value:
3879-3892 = 2.3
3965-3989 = 4.5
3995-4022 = -5.0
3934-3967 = 3.3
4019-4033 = -2.6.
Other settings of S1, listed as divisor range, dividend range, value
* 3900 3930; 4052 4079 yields 1.28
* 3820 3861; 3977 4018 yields 1.57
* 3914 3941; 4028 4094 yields 1.45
